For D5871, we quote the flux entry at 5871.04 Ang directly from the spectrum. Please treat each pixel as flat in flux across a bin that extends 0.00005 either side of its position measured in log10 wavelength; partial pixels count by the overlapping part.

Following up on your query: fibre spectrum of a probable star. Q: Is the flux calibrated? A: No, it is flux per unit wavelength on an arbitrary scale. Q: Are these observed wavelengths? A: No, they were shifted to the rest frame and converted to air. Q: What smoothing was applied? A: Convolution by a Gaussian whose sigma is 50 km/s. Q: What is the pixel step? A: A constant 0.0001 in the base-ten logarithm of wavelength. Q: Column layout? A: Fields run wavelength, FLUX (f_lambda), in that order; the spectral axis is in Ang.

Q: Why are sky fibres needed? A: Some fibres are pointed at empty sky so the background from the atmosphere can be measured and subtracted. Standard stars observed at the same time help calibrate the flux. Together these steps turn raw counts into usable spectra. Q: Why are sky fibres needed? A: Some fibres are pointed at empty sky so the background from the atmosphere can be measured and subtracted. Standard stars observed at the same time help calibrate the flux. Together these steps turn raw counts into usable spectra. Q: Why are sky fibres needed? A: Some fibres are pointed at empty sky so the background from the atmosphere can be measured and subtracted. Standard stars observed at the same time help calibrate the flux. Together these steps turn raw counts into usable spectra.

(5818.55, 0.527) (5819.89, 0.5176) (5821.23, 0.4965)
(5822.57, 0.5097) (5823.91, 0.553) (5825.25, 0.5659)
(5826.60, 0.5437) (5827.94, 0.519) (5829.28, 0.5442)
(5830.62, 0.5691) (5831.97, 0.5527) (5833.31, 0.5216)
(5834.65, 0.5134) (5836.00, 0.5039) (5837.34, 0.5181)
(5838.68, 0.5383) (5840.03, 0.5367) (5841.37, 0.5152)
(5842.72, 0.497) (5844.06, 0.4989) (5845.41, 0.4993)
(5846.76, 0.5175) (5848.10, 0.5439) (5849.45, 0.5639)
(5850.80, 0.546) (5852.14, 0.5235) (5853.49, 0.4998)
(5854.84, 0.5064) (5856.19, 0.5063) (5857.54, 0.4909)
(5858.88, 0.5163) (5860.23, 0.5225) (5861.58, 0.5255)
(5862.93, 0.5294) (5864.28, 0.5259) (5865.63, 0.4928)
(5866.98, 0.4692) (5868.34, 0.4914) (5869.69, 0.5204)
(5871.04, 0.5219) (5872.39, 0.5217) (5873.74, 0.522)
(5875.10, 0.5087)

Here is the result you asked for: 0.5219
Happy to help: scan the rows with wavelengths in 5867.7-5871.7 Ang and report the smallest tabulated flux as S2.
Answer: 0.4914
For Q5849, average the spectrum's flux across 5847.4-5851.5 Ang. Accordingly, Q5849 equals 0.552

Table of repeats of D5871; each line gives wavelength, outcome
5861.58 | 0.5255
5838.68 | 0.5383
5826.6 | 0.5437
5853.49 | 0.4998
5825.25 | 0.5659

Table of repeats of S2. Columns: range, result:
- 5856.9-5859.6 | 0.4909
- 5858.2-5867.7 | 0.4692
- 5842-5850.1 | 0.497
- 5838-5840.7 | 0.5367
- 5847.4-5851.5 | 0.5439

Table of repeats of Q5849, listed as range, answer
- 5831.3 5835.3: 0.53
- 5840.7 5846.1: 0.502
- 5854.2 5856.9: 0.506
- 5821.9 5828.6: 0.538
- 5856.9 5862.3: 0.515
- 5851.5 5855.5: 0.509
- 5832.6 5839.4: 0.52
